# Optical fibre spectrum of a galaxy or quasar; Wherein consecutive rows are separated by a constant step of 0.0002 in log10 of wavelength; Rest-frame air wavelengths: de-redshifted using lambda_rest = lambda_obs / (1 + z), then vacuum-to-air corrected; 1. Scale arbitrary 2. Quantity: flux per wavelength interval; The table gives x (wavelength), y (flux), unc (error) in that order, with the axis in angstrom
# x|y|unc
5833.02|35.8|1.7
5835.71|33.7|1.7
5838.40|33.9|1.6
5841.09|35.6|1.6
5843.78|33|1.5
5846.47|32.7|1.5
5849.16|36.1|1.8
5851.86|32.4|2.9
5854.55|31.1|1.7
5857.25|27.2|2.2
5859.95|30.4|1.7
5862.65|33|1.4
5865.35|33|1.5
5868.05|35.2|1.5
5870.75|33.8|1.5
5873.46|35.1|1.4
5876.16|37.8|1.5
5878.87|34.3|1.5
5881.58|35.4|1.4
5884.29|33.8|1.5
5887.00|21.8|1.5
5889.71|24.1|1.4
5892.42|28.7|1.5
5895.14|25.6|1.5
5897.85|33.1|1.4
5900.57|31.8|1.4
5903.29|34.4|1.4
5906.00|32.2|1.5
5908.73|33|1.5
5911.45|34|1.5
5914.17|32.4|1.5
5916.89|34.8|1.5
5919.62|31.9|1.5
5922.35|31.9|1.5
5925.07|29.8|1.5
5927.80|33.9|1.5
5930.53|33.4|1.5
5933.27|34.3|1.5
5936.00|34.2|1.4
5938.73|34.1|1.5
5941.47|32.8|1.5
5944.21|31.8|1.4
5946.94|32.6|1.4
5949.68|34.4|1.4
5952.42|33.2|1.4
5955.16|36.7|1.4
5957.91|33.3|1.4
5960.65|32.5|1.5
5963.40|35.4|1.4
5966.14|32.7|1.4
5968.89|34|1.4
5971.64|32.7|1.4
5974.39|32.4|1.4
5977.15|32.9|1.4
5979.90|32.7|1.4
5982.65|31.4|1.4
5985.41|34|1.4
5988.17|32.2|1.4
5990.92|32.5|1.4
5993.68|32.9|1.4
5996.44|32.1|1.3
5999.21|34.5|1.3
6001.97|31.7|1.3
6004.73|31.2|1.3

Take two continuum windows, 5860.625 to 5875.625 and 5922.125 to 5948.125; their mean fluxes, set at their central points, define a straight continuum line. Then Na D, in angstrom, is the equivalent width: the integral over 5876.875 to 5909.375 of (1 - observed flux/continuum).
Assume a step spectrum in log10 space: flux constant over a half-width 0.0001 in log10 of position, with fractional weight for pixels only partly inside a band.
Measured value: 2.8 angstrom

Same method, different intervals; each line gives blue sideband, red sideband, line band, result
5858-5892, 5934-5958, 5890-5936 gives 1.3 angstrom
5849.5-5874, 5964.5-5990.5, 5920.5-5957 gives -0.7 angstrom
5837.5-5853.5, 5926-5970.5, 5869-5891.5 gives 1.2 angstrom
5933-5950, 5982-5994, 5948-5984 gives -0.5 angstrom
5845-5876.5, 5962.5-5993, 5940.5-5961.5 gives -0.3 angstrom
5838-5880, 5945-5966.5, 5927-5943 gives 0.0 angstrom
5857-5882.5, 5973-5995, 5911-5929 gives 0.4 angstrom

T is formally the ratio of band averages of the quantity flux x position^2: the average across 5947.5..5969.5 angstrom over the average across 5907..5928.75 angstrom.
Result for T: 1.05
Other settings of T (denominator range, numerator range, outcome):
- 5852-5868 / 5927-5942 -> 1.10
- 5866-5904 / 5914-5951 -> 1.06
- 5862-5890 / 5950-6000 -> 1.05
